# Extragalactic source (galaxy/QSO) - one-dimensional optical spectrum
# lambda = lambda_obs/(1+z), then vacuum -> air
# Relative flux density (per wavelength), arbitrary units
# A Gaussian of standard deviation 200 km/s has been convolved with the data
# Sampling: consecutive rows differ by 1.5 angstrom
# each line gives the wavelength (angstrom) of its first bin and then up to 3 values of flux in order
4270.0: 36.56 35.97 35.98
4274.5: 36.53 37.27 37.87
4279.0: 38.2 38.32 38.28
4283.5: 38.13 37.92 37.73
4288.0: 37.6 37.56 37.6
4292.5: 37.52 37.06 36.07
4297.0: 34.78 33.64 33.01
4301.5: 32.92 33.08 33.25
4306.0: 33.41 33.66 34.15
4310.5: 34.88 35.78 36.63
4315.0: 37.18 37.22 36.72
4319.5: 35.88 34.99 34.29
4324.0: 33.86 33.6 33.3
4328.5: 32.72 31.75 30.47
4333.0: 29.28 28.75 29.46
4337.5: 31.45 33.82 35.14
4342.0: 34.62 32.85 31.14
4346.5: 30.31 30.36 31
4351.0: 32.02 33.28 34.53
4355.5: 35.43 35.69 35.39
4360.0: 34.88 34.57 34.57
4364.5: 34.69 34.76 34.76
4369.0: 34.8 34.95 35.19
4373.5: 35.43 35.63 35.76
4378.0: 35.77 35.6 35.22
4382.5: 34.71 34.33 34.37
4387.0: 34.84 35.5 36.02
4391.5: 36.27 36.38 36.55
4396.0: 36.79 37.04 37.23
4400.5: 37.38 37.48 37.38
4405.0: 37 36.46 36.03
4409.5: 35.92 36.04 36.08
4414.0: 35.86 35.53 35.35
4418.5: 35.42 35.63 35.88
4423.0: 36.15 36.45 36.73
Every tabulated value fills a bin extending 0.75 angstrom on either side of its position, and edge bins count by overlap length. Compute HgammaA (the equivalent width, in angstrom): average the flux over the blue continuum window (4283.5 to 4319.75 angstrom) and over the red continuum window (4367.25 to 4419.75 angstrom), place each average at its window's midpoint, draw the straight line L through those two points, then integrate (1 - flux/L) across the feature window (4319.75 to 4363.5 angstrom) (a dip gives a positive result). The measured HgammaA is 3.5 angstrom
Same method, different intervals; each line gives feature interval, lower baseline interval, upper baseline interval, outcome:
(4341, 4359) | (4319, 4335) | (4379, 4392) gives 0.32 angstrom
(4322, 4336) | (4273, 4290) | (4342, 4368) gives 1.28 angstrom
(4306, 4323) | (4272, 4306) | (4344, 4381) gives 0.03 angstrom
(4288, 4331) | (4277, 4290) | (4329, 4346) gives 0.03 angstrom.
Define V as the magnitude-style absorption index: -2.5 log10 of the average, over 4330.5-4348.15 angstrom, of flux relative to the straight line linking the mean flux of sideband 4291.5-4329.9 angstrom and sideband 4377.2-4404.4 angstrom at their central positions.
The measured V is 0.12 mag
